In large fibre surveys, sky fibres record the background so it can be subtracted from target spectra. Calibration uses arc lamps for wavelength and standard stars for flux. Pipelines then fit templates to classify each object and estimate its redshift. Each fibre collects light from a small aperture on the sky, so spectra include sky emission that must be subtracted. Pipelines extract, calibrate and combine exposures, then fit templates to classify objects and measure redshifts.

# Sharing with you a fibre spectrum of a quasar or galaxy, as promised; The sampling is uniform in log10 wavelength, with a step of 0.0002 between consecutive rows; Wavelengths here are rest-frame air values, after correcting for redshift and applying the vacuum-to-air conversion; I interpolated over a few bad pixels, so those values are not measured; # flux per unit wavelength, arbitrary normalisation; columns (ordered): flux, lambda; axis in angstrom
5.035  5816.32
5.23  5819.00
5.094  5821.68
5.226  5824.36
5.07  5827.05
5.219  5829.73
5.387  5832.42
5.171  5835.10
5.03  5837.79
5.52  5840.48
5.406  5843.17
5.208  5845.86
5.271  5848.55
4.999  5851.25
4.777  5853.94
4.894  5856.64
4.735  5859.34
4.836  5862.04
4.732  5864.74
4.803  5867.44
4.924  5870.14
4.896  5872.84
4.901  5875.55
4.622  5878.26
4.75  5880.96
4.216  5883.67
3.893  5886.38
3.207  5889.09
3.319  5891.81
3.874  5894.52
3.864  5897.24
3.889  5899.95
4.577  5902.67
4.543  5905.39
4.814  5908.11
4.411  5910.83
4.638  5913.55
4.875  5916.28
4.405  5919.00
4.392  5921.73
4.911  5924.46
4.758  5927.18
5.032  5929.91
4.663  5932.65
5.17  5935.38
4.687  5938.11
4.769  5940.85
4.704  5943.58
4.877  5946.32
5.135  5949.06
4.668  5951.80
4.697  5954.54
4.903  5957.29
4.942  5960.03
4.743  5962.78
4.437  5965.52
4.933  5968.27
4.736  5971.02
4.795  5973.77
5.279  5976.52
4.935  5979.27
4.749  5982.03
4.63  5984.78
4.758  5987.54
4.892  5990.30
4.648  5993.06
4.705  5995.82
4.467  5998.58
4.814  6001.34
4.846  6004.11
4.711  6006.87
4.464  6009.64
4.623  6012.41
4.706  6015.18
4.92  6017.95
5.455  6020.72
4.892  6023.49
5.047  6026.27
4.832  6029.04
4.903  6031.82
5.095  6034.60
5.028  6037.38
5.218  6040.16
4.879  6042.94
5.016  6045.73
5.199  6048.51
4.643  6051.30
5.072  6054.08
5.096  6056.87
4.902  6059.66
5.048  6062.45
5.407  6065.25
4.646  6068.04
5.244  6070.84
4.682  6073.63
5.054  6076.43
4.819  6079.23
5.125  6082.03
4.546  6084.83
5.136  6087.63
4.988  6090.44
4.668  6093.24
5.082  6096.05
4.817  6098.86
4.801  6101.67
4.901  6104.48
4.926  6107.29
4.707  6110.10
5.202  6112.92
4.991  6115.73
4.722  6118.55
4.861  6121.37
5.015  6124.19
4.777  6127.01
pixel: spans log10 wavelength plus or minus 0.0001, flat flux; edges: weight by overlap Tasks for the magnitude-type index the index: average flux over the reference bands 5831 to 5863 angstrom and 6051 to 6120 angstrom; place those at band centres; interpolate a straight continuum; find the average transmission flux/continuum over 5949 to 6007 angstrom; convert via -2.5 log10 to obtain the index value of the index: 0.05 mag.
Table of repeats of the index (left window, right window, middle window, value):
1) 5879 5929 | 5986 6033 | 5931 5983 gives -0.06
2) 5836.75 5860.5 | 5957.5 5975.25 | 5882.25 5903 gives 0.29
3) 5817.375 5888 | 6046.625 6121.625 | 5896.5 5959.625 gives 0.06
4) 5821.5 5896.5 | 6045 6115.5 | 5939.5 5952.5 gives 0.00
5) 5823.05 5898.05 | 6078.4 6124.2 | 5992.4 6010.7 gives 0.04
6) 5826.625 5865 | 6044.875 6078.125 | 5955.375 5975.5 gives 0.06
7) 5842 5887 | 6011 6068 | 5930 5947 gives 0.02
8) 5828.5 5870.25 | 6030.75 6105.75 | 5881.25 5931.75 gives 0.16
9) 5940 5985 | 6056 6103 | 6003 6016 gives 0.05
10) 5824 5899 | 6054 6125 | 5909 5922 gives 0.05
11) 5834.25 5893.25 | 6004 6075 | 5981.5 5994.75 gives 0.03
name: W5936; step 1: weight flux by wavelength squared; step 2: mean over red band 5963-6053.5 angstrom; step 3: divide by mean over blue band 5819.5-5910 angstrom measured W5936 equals 1.08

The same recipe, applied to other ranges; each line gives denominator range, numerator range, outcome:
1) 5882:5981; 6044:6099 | 1.13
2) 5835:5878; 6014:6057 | 1.06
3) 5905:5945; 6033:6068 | 1.11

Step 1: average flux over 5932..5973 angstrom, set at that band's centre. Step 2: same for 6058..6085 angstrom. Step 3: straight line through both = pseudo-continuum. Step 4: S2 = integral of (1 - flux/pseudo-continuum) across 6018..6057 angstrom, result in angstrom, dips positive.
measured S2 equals -0.79 angstrom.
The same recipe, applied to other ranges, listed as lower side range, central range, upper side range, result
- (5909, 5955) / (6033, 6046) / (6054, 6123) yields -0.5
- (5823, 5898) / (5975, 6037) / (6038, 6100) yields 0.8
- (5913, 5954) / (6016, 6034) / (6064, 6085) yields -0.4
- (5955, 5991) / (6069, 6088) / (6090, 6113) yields -0.2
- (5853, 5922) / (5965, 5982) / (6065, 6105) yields -0.8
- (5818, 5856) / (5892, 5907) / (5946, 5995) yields 2.7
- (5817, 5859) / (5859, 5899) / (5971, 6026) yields 5.6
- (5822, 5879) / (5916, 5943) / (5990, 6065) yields 1.2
